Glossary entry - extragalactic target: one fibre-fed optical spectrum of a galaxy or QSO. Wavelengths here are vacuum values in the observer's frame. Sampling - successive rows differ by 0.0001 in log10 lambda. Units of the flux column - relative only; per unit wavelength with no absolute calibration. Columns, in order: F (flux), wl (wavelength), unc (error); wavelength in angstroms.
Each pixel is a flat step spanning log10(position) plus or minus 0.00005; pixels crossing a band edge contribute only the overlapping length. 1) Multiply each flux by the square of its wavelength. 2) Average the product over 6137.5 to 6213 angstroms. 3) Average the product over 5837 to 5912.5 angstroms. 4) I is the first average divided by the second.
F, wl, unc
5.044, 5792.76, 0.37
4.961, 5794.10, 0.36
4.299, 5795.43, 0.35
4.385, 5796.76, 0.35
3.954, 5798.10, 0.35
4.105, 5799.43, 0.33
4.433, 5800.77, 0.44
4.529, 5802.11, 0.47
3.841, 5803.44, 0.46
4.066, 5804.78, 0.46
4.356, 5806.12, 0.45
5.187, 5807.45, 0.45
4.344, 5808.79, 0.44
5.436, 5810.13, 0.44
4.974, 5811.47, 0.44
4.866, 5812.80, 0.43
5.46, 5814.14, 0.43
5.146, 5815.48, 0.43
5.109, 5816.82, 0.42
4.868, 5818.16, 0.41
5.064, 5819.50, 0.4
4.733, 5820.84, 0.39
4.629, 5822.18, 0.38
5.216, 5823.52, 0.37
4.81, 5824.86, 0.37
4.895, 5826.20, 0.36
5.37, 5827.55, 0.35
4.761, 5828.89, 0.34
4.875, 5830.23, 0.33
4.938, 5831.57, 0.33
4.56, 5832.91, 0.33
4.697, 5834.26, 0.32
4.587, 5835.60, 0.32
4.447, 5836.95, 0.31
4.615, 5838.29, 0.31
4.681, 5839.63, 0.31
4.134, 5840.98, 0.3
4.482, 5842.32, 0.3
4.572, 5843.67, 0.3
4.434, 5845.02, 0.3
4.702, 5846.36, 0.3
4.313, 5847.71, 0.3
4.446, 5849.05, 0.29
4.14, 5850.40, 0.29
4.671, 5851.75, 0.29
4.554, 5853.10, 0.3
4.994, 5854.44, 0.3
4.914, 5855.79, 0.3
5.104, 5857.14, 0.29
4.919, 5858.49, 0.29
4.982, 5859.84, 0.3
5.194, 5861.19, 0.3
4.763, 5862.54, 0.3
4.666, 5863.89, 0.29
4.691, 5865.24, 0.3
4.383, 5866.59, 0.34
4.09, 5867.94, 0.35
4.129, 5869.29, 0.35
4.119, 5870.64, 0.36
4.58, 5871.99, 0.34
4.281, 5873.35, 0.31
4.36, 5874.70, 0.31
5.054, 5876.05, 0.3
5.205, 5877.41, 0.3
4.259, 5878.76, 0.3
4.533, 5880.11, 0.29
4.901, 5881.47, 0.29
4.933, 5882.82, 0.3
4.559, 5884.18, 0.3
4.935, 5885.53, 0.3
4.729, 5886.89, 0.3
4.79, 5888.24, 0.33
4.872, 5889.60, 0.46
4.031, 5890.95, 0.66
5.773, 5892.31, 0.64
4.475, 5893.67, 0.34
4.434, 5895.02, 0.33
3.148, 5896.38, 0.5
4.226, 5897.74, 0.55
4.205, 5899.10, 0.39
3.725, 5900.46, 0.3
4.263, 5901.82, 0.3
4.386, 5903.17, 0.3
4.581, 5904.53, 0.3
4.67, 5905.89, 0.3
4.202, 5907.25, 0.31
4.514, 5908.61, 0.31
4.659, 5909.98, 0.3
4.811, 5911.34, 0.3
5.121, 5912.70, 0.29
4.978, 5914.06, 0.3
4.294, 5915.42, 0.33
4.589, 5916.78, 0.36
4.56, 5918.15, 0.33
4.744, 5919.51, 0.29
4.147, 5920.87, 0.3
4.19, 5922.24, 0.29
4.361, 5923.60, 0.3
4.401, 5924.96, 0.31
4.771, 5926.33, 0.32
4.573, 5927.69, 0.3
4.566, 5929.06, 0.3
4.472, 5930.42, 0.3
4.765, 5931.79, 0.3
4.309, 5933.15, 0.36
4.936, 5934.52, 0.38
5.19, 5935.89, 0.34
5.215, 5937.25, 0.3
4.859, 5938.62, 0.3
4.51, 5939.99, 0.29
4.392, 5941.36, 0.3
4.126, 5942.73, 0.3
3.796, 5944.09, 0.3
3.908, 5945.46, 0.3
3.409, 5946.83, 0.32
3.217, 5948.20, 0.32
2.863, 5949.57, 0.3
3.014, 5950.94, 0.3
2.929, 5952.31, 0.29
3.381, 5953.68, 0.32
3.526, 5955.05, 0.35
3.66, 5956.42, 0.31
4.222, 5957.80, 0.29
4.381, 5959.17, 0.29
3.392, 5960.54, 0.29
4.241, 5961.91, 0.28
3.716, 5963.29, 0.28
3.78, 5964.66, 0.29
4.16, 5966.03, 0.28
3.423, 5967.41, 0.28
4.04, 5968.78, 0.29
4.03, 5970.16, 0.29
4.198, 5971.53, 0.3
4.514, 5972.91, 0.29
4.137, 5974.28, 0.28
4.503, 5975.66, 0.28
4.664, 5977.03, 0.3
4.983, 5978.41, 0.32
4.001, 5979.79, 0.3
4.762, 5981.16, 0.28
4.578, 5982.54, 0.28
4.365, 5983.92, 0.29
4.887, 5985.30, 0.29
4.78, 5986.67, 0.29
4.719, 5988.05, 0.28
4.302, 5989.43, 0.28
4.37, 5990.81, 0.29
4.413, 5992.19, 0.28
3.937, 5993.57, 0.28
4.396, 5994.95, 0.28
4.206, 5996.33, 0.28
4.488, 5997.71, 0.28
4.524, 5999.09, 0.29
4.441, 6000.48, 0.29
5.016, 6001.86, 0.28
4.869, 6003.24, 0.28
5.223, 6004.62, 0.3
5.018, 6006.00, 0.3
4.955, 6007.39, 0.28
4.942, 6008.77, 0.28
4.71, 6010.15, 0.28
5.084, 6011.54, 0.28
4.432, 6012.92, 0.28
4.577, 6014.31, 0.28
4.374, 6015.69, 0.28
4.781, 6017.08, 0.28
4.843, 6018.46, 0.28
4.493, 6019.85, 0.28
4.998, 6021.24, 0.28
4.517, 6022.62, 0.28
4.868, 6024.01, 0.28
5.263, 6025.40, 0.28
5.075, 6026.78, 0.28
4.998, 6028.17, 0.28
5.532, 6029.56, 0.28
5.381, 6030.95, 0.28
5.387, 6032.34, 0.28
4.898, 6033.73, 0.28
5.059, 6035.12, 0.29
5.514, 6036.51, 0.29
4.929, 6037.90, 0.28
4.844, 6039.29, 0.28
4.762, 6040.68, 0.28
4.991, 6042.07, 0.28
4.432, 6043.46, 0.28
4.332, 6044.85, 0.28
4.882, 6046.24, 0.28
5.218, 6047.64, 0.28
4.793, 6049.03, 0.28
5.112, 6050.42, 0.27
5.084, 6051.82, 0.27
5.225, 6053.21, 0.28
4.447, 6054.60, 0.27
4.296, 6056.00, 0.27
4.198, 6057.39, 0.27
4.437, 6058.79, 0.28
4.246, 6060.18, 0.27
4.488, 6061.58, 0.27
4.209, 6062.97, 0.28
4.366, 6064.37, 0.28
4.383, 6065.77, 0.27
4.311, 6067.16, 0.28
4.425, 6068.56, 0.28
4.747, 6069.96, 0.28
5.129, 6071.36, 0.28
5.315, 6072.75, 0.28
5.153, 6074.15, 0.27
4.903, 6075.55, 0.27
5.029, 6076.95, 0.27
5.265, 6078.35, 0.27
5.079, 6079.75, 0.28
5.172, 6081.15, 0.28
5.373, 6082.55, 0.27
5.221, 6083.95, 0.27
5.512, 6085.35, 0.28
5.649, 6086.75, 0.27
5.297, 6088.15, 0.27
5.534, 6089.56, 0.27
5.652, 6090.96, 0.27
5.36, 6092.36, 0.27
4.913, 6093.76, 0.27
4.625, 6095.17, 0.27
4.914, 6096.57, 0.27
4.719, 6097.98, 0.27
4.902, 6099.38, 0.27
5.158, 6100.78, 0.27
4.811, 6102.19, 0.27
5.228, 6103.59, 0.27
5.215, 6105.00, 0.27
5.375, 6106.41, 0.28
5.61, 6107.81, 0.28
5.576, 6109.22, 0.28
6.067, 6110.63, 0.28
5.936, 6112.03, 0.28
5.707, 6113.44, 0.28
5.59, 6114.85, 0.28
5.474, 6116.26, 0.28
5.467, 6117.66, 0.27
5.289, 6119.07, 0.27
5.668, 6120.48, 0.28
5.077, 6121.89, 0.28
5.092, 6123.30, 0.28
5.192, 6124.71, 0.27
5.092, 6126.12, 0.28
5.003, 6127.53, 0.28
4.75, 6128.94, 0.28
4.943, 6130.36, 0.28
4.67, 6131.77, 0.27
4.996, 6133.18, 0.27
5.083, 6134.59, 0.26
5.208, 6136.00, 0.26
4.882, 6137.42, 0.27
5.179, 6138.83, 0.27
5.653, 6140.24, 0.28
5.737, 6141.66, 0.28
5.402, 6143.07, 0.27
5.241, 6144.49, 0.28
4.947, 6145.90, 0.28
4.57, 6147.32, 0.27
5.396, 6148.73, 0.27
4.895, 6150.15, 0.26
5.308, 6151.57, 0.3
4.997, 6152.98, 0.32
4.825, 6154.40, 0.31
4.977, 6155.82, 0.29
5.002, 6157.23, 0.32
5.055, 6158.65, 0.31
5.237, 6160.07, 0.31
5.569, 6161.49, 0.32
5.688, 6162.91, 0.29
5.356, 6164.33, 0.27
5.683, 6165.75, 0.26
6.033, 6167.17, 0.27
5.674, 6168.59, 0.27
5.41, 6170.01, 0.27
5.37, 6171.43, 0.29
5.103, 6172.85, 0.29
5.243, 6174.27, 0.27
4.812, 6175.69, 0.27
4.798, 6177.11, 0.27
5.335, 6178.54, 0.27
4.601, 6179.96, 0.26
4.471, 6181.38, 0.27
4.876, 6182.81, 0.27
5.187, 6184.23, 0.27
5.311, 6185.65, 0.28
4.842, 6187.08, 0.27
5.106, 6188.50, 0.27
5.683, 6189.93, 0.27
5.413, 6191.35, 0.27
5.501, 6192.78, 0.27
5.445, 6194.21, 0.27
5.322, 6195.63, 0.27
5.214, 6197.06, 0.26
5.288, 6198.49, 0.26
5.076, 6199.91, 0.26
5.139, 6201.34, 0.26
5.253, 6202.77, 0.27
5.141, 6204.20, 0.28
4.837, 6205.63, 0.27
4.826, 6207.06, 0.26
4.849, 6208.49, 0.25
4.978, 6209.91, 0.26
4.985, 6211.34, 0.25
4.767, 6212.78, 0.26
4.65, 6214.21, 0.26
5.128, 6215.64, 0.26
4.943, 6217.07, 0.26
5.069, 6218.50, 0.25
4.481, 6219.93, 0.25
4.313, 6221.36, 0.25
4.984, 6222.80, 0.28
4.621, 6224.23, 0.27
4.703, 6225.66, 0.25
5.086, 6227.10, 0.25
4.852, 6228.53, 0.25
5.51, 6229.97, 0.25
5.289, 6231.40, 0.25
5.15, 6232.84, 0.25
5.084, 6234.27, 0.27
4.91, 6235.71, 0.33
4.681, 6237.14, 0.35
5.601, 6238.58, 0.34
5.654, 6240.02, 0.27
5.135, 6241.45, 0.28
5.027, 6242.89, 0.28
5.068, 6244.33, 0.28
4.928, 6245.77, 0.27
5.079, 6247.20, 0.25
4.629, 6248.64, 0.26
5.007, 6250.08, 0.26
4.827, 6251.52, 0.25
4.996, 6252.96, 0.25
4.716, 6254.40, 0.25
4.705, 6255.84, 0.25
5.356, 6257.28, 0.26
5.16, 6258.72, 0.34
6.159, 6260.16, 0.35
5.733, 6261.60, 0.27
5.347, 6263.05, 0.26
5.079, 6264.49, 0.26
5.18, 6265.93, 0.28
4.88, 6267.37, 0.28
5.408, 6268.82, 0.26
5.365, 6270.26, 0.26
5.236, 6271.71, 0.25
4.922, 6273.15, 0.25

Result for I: 1.3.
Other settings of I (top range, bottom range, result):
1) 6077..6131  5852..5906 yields 1.24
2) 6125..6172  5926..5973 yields 1.37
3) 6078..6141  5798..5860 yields 1.23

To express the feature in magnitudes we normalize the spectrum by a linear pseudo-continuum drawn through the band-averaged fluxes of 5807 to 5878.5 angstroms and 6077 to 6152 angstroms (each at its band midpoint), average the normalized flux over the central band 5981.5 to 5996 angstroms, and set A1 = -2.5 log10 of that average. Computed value 0.12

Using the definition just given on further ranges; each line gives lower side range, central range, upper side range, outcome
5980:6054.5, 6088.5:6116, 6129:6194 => -0.06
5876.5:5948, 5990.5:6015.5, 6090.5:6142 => 0.04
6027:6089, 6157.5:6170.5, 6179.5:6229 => -0.11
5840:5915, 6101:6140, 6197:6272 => -0.08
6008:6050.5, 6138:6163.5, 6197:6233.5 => -0.06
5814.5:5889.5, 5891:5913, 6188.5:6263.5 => 0.08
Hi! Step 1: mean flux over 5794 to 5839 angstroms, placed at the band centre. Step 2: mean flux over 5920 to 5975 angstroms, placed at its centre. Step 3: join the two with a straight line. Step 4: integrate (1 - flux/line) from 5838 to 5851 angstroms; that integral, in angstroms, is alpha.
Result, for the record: 0.4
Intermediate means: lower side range 4.72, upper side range 4.09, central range 4.45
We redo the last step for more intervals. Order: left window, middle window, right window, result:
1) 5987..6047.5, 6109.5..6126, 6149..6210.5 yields -1.5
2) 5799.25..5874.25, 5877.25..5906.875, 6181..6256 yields 1.4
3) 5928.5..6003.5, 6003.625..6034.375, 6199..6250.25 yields -3.8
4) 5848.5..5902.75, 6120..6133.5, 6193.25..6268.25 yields -0.3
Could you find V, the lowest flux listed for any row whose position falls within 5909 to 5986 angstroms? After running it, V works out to 2.863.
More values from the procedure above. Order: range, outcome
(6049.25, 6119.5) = 4.198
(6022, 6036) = 4.517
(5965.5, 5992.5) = 3.423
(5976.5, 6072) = 3.937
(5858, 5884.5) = 4.09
